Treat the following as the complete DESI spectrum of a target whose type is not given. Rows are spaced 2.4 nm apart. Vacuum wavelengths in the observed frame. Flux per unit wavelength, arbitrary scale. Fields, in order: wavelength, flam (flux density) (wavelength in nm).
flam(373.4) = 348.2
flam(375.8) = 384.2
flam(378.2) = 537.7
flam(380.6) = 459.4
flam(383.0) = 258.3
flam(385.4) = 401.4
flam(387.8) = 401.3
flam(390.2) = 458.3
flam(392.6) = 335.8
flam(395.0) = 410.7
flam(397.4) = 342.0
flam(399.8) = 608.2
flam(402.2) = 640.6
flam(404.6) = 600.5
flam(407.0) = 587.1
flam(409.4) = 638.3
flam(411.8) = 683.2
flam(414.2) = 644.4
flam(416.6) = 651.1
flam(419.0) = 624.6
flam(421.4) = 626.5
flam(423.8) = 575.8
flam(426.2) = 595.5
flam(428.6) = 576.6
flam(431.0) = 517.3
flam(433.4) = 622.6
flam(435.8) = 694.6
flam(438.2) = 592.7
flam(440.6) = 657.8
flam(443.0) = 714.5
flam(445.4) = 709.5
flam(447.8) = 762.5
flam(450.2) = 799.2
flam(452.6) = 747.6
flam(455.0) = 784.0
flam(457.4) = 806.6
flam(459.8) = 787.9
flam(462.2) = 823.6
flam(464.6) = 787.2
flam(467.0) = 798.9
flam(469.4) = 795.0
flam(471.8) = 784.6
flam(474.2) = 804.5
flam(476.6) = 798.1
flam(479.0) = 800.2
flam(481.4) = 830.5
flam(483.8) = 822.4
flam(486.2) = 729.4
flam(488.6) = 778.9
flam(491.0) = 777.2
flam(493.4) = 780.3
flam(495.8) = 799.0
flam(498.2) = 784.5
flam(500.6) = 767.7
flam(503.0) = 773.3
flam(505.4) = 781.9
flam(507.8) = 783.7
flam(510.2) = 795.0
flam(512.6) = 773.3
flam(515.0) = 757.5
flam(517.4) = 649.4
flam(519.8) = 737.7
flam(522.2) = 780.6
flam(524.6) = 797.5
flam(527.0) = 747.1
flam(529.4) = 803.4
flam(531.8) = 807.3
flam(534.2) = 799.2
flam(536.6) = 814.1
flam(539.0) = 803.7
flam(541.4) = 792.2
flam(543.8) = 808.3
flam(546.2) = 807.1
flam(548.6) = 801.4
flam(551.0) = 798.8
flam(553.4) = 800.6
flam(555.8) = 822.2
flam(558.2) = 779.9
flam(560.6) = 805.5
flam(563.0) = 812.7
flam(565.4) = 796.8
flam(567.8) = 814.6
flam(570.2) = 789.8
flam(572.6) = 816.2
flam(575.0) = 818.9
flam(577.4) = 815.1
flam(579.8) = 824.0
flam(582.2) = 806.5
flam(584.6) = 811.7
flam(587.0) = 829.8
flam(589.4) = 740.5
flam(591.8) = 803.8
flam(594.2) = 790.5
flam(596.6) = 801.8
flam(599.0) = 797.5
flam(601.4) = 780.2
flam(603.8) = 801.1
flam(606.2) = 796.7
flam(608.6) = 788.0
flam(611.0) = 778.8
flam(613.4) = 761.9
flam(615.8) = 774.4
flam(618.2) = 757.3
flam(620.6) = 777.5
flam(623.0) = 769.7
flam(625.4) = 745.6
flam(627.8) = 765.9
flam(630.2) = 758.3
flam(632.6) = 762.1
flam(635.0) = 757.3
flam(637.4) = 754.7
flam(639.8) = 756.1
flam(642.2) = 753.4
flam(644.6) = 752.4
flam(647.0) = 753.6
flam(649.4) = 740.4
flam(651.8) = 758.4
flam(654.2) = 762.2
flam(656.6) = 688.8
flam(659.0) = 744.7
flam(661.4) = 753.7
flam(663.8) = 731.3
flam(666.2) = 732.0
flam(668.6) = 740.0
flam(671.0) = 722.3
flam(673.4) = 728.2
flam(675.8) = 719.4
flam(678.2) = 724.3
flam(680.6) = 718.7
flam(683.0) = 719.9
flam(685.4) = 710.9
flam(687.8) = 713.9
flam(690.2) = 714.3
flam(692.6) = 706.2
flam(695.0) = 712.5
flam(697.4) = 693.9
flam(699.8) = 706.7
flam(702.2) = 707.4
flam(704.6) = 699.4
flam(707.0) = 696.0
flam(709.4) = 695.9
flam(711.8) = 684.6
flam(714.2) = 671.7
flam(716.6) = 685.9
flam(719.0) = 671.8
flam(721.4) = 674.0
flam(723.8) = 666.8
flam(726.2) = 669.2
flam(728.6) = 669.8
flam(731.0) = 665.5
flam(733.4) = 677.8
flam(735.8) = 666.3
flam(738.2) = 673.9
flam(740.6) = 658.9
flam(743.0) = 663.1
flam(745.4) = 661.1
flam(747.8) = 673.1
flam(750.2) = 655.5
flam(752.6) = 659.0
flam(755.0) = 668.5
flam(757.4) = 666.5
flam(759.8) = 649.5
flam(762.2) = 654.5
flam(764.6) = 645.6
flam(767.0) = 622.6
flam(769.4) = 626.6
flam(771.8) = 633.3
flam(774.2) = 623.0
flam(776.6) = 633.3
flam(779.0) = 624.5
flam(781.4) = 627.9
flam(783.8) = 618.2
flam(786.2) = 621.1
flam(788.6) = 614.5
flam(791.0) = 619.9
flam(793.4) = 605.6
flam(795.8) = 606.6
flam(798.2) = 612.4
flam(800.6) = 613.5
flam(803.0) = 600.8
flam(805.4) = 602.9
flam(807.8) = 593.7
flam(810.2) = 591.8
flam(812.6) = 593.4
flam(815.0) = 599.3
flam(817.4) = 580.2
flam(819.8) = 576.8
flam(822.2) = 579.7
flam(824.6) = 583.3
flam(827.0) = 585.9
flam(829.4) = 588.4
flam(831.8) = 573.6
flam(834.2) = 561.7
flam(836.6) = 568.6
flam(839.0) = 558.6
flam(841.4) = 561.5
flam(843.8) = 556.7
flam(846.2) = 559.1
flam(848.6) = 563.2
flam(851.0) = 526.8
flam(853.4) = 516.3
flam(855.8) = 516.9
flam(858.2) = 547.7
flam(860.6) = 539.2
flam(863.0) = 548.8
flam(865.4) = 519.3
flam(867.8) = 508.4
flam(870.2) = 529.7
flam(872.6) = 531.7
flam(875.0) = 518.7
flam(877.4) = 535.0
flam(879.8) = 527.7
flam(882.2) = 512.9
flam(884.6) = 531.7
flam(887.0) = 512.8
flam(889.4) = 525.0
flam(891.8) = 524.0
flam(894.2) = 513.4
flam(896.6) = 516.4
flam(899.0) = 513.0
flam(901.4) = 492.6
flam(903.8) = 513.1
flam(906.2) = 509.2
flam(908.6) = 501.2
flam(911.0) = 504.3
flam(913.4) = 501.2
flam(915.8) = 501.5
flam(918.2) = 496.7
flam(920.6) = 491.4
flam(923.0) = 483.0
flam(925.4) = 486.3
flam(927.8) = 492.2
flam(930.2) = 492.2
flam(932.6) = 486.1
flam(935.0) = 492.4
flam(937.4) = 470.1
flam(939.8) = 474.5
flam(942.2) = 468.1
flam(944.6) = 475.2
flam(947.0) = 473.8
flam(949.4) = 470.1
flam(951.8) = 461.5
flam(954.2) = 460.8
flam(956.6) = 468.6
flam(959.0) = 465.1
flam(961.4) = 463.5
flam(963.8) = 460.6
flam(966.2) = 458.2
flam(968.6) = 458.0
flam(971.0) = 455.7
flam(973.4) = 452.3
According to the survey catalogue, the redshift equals 0.000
